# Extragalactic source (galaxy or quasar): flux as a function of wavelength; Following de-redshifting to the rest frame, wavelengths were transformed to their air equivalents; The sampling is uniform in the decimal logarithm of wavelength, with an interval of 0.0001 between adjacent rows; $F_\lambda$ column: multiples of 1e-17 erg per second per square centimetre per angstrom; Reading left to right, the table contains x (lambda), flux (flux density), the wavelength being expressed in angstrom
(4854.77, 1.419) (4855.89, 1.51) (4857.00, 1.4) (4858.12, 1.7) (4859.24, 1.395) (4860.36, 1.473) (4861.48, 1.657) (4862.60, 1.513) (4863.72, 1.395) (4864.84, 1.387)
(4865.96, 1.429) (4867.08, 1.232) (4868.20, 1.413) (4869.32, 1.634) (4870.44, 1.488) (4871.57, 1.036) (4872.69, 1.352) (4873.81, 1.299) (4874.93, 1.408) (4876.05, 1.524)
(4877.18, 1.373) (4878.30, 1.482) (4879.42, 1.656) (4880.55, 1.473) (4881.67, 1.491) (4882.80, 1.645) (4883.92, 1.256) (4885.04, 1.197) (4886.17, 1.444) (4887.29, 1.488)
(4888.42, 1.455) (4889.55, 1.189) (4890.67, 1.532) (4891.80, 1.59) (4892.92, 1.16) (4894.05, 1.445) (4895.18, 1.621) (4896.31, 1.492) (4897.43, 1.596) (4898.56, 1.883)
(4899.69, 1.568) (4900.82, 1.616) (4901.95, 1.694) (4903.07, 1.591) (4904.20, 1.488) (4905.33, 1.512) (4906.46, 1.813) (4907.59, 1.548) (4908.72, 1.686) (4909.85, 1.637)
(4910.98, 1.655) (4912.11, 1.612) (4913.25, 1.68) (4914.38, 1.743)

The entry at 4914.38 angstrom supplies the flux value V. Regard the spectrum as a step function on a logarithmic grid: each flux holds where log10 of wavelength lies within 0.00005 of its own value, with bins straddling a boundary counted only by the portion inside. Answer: 1.743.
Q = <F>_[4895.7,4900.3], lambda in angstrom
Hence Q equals 1.63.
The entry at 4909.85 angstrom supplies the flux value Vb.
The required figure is 1.637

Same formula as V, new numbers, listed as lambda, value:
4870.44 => 1.488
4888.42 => 1.455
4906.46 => 1.813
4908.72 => 1.686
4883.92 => 1.256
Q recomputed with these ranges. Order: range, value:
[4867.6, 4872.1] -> 1.39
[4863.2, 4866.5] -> 1.4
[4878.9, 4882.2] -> 1.54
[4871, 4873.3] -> 1.19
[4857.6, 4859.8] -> 1.54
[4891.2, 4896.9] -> 1.46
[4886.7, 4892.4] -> 1.45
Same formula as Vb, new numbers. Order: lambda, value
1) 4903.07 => 1.591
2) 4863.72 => 1.395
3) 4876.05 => 1.524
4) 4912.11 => 1.612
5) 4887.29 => 1.488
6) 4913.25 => 1.68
